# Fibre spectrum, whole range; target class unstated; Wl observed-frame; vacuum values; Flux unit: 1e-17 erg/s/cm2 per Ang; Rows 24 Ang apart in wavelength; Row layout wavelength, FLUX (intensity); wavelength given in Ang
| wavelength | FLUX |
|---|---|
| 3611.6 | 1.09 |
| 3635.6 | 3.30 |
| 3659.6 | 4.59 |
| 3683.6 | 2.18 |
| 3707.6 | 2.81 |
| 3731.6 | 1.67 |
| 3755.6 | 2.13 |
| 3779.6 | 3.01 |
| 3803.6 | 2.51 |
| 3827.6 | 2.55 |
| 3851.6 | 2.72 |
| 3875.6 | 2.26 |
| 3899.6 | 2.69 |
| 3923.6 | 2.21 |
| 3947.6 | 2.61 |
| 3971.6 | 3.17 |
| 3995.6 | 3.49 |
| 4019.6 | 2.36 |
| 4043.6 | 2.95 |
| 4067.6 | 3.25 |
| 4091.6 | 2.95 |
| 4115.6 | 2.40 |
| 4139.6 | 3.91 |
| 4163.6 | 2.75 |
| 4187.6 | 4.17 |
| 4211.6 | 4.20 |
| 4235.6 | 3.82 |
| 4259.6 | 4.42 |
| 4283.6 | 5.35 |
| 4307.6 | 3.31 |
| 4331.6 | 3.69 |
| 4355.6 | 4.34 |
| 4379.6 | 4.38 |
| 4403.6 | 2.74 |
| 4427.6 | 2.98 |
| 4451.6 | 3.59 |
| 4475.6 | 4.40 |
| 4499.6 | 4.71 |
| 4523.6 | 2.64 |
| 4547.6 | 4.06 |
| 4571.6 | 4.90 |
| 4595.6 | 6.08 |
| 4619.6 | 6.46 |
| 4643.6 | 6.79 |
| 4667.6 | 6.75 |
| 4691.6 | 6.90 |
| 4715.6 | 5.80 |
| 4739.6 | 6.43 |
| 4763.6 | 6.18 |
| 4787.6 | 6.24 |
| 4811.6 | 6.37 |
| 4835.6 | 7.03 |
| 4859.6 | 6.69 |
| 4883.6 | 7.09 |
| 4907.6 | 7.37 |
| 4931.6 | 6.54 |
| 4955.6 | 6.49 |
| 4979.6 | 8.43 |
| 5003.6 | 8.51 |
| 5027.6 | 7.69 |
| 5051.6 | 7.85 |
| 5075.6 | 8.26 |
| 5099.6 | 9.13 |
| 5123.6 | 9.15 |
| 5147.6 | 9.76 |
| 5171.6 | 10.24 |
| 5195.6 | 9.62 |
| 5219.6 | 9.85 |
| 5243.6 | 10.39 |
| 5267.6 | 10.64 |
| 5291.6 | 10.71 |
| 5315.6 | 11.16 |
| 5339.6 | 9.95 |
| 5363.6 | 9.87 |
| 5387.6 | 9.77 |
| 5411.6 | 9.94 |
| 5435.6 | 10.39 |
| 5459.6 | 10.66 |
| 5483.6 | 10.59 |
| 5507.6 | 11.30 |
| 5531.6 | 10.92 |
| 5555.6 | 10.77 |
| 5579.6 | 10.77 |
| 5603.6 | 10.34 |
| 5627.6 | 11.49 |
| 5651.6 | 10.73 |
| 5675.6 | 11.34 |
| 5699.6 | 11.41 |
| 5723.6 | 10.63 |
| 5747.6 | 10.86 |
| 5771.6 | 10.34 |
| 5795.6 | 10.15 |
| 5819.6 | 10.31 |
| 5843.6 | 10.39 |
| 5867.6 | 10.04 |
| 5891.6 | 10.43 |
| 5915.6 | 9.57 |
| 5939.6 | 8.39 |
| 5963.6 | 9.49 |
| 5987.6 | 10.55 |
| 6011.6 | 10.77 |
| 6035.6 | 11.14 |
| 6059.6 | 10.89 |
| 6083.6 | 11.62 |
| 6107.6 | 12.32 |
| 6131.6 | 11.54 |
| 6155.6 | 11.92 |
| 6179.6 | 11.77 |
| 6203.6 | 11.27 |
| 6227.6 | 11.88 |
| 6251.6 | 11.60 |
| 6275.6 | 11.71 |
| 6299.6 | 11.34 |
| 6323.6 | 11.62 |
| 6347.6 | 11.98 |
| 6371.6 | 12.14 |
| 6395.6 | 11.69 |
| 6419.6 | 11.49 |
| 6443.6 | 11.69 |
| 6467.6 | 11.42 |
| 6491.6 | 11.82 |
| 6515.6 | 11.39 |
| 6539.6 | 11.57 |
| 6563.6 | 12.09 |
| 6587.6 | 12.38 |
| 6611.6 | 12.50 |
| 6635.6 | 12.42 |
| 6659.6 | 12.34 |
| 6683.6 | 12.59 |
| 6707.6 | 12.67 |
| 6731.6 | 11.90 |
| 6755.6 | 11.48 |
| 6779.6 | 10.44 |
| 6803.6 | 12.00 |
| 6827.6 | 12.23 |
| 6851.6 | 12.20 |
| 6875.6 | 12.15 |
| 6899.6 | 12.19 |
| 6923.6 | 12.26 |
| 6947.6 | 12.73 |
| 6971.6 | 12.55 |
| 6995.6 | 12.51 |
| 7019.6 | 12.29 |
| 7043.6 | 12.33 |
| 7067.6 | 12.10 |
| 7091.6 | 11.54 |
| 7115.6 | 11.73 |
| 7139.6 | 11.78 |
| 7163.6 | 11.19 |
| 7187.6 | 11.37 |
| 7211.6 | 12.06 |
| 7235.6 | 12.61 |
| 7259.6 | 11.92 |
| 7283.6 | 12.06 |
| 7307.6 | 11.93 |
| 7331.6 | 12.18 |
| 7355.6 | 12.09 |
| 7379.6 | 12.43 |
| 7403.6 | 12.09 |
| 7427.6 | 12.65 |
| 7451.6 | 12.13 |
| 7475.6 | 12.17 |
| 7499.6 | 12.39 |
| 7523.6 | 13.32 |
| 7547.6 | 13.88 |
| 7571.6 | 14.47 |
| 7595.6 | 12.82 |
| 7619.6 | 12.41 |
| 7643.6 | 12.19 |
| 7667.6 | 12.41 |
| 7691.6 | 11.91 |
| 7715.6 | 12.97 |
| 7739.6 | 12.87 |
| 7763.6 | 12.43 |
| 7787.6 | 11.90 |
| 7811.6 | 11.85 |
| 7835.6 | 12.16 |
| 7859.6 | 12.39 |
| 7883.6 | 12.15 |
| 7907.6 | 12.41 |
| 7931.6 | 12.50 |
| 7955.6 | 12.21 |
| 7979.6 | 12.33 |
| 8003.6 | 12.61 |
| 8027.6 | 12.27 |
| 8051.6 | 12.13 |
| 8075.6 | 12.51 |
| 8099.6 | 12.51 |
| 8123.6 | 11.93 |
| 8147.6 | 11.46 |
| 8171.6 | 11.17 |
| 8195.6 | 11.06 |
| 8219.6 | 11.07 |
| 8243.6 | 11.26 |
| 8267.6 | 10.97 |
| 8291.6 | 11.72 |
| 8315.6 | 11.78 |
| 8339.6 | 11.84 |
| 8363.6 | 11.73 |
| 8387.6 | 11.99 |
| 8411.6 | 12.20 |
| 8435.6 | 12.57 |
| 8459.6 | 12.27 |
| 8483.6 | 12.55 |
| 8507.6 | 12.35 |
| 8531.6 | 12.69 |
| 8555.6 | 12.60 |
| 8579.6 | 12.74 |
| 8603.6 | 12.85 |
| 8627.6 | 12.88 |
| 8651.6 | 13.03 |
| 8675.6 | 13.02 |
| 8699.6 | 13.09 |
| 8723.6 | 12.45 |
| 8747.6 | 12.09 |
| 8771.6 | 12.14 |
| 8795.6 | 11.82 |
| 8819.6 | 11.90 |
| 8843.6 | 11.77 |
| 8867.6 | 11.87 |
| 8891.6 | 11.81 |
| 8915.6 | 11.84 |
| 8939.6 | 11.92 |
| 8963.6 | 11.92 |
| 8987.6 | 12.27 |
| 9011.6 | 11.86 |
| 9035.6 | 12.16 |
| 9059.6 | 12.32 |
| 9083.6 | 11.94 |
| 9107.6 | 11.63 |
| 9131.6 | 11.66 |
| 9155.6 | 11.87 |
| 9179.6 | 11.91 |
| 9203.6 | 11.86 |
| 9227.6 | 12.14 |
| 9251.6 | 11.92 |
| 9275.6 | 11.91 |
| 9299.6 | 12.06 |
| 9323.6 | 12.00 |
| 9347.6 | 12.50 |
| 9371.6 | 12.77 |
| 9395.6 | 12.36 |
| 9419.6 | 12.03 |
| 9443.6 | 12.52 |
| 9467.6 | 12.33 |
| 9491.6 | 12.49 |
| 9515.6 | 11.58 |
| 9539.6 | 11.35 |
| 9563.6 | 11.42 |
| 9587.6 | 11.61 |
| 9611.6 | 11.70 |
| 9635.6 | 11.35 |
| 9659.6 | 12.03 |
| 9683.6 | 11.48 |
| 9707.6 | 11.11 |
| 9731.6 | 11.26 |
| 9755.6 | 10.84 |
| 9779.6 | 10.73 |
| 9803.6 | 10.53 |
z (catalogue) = 0.15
